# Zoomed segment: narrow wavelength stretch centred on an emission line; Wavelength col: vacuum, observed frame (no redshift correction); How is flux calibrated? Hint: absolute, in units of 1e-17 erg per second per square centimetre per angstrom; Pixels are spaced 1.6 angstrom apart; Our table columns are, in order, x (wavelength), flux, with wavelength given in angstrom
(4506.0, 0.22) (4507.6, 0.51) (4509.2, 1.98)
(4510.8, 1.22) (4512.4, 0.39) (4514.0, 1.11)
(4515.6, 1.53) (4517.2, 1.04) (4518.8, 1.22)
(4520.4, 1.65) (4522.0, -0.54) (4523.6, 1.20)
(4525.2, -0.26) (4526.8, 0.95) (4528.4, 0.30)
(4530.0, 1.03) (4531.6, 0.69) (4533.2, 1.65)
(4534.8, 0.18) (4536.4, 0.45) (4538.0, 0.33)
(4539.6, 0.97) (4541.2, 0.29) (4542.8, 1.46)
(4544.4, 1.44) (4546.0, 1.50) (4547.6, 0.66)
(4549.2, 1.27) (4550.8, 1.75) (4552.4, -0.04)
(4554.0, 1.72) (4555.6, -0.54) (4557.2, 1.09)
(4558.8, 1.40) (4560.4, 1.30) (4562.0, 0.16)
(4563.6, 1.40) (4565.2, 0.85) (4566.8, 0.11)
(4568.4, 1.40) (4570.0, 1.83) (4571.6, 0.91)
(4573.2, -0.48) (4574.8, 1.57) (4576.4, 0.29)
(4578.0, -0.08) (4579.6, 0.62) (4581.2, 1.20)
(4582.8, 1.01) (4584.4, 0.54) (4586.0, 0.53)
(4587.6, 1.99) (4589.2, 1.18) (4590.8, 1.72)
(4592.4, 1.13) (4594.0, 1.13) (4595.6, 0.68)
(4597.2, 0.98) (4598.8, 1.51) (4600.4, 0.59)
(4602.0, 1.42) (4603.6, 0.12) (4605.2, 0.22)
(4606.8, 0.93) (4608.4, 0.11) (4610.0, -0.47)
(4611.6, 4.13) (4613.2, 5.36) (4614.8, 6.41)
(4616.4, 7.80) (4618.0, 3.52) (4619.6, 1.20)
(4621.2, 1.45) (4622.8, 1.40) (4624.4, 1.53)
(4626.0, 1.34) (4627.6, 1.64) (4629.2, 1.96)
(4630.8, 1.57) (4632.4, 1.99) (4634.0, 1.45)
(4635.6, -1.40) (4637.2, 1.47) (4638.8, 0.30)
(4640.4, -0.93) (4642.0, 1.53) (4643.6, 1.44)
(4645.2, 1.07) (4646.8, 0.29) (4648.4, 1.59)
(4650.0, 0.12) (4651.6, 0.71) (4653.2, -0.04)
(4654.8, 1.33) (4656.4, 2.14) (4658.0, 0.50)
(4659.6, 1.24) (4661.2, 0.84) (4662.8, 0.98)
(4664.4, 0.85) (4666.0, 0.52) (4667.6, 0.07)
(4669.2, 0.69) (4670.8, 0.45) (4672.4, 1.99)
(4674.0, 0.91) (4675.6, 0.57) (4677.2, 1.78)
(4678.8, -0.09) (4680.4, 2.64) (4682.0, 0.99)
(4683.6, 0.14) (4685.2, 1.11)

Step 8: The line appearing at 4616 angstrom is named [O II]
